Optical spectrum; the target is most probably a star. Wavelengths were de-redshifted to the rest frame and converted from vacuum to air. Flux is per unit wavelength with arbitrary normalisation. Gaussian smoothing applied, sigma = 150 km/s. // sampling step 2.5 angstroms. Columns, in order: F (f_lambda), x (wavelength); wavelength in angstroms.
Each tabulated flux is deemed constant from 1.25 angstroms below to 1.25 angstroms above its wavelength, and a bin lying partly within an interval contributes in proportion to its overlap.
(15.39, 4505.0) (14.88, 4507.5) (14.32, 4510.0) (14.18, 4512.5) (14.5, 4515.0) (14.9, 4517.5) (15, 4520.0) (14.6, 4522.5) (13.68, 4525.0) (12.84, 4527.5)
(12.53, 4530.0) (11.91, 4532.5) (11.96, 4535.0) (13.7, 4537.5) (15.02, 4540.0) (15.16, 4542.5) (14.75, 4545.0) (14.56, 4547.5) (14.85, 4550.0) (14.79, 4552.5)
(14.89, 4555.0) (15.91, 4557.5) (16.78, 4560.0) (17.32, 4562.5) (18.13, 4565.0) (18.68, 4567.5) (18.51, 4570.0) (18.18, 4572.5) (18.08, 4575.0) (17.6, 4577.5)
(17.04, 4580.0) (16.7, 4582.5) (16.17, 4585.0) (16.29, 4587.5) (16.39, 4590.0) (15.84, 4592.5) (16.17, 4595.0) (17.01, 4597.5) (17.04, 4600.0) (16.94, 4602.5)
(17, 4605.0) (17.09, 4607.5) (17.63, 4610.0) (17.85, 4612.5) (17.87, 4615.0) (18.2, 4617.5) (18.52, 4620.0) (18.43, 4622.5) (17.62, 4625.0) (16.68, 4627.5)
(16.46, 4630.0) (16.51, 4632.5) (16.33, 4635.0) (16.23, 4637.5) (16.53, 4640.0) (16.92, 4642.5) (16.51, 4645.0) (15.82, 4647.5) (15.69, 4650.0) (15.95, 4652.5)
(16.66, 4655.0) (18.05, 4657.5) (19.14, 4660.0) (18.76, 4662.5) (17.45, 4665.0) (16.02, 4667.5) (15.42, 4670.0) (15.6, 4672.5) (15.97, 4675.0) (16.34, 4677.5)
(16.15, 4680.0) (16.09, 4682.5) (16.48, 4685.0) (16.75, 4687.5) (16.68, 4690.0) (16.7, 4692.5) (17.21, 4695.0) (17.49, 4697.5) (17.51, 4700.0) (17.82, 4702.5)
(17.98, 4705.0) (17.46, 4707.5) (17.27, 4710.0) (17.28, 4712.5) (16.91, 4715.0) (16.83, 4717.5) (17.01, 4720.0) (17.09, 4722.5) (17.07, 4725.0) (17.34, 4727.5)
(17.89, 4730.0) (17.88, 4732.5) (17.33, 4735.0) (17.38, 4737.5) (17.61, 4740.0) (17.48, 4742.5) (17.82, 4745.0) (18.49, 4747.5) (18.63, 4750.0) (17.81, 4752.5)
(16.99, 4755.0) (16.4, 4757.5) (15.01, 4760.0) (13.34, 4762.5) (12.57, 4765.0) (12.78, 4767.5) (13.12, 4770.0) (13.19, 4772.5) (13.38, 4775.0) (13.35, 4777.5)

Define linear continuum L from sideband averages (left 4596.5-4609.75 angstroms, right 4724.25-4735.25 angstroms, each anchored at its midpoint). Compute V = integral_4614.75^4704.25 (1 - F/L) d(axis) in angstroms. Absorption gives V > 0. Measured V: 1.9 angstroms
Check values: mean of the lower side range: 17.1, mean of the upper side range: 17.5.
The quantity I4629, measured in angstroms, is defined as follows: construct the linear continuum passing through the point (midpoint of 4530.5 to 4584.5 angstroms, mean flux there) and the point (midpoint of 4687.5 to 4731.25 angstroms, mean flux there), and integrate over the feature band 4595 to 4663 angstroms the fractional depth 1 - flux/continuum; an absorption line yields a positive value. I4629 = -2.5 angstroms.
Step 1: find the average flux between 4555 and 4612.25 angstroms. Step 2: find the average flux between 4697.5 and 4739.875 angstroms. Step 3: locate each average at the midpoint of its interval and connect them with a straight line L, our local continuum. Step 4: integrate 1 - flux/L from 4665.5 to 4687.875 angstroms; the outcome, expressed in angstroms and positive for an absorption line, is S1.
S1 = 1.5 angstroms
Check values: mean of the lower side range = 17.1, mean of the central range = 16.1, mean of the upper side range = 17.4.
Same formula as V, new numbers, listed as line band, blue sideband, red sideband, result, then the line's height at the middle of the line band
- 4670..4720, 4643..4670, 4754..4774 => -2.9 angstroms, 15.9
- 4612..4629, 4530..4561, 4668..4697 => -2.6 angstroms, 15.5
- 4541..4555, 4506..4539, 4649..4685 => -0.5 angstroms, 14.3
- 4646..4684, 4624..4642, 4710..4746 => 0.6 angstroms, 16.9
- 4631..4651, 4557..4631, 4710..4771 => 0.9 angstroms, 17.1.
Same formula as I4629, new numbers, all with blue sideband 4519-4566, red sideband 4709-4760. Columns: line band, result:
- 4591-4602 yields -0.8 angstroms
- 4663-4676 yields 0.1 angstroms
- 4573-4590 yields -2.0 angstroms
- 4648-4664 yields -1.0 angstroms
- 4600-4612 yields -1.3 angstroms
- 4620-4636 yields -1.3 angstroms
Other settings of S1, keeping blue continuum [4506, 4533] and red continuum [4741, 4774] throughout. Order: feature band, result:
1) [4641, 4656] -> -1.4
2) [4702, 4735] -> -4.2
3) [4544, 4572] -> -4.1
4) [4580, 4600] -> -2.7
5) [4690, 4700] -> -1.2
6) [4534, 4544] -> 0.1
